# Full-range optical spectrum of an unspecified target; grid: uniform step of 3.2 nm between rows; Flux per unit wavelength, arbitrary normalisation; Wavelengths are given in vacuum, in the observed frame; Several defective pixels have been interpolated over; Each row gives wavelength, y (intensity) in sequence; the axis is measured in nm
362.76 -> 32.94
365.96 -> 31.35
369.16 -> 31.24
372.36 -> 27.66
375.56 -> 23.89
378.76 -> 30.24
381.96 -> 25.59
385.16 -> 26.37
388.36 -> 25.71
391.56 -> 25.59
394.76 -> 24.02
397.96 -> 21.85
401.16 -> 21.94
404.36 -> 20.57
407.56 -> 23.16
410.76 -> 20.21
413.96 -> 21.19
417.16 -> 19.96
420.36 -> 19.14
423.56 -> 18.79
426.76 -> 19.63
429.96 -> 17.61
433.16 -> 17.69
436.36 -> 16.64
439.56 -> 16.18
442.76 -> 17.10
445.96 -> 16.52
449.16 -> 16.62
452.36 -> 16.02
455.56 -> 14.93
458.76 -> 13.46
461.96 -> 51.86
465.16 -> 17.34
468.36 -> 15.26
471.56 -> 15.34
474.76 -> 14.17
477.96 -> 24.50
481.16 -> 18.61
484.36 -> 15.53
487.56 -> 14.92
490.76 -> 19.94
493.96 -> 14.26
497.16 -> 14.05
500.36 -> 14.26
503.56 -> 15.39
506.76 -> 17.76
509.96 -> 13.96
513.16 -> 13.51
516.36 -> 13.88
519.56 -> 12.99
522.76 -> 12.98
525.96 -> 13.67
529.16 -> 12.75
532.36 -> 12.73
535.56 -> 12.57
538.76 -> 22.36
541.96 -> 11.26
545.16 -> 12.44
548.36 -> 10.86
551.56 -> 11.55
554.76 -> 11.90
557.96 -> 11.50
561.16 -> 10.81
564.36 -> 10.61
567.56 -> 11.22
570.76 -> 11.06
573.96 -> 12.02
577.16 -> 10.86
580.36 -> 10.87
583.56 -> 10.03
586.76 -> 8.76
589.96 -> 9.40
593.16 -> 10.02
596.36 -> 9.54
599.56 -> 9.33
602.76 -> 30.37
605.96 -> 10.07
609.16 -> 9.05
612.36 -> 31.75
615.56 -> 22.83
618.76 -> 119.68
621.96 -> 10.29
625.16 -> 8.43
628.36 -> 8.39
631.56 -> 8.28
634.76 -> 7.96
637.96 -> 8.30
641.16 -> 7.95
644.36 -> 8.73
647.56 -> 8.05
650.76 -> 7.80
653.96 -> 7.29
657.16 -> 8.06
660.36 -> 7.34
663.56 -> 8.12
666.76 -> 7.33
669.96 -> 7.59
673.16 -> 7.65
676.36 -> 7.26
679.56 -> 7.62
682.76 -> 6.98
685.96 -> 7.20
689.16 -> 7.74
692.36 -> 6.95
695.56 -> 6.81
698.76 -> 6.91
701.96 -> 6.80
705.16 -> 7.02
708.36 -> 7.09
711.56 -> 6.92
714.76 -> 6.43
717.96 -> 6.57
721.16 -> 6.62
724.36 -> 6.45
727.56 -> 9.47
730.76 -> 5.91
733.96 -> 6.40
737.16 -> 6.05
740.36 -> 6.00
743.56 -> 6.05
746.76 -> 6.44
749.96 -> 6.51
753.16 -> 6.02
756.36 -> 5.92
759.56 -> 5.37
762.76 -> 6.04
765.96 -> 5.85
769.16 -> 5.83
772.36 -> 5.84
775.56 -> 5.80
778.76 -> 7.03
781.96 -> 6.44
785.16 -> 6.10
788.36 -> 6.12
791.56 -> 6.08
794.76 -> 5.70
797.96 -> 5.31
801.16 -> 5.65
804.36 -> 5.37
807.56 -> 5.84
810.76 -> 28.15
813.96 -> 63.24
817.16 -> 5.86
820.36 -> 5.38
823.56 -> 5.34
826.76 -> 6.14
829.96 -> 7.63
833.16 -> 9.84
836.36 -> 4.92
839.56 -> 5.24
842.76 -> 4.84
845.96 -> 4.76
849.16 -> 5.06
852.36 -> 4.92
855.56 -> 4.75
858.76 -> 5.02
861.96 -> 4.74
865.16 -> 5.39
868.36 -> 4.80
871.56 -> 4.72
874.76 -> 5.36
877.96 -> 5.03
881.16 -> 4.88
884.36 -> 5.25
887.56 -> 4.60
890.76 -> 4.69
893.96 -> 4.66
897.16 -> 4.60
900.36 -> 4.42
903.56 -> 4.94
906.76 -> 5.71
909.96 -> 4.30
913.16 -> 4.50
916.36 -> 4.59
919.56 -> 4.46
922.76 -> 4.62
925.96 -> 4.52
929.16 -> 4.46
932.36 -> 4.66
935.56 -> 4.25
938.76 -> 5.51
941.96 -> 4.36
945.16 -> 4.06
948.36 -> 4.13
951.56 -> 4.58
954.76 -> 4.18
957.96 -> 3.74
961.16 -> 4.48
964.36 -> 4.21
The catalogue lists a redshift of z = 0.24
